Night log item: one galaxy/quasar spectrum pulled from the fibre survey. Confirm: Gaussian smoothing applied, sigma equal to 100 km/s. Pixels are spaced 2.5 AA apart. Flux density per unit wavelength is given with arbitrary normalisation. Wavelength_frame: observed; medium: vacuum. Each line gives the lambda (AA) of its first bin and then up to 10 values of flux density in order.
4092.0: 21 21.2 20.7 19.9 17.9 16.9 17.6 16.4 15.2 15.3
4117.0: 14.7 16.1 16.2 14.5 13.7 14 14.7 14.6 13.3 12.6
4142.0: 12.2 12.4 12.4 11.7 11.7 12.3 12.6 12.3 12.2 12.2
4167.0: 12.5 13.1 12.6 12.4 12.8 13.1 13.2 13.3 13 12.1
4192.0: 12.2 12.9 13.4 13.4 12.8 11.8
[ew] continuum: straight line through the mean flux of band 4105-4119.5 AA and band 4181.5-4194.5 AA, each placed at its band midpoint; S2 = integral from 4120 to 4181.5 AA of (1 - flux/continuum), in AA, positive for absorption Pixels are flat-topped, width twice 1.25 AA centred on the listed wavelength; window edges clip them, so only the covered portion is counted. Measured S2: 5.4 AA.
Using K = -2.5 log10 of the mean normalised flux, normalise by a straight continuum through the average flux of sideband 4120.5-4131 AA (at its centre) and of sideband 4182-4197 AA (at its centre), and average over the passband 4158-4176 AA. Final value 0.08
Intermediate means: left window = 14.6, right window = 12.8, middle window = 12.5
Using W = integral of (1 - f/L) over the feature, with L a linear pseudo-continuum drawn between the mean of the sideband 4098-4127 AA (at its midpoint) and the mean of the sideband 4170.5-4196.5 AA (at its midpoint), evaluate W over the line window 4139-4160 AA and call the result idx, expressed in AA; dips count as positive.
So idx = 3.3 AA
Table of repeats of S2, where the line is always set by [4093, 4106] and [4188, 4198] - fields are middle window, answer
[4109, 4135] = 4.0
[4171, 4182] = 0.8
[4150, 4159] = 1.9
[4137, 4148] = 2.5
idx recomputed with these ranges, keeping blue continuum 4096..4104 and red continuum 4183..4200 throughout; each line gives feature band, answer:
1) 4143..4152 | 2.2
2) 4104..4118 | 1.9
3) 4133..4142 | 1.8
